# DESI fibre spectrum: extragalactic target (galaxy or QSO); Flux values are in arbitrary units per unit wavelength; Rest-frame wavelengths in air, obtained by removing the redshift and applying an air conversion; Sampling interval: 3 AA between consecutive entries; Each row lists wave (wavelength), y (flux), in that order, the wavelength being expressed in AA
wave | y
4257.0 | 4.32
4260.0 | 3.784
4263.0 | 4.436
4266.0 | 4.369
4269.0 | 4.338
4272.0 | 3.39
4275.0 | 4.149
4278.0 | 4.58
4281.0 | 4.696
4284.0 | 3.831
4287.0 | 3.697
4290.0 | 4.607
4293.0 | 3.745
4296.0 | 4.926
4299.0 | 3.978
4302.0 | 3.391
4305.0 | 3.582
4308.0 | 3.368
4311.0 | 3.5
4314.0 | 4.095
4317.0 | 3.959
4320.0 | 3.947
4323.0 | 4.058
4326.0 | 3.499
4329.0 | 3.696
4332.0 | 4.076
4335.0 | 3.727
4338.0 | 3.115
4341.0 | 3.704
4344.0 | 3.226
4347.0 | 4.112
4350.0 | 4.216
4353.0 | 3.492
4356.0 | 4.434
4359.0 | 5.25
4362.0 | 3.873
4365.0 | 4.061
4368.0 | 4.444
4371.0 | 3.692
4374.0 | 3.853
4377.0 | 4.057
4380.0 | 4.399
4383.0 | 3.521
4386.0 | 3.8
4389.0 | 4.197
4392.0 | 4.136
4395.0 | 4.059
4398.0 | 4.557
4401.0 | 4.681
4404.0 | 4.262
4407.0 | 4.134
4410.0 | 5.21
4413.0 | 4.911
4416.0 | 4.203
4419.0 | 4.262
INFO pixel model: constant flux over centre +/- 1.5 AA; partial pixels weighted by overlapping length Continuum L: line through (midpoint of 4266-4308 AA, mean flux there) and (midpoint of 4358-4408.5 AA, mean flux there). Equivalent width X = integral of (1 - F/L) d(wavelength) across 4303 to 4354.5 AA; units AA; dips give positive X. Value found 4.7 AA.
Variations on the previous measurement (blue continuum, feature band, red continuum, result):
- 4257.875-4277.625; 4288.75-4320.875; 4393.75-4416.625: 2.4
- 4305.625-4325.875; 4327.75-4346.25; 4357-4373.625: 1.7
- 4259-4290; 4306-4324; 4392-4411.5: 1.9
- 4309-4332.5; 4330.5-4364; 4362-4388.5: -0.2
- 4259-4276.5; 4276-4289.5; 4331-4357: -0.7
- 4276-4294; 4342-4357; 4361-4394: 0.7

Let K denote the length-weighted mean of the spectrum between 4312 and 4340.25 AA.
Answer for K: 3.79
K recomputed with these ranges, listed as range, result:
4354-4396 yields 4.12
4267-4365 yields 3.95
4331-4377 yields 3.95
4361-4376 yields 3.99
